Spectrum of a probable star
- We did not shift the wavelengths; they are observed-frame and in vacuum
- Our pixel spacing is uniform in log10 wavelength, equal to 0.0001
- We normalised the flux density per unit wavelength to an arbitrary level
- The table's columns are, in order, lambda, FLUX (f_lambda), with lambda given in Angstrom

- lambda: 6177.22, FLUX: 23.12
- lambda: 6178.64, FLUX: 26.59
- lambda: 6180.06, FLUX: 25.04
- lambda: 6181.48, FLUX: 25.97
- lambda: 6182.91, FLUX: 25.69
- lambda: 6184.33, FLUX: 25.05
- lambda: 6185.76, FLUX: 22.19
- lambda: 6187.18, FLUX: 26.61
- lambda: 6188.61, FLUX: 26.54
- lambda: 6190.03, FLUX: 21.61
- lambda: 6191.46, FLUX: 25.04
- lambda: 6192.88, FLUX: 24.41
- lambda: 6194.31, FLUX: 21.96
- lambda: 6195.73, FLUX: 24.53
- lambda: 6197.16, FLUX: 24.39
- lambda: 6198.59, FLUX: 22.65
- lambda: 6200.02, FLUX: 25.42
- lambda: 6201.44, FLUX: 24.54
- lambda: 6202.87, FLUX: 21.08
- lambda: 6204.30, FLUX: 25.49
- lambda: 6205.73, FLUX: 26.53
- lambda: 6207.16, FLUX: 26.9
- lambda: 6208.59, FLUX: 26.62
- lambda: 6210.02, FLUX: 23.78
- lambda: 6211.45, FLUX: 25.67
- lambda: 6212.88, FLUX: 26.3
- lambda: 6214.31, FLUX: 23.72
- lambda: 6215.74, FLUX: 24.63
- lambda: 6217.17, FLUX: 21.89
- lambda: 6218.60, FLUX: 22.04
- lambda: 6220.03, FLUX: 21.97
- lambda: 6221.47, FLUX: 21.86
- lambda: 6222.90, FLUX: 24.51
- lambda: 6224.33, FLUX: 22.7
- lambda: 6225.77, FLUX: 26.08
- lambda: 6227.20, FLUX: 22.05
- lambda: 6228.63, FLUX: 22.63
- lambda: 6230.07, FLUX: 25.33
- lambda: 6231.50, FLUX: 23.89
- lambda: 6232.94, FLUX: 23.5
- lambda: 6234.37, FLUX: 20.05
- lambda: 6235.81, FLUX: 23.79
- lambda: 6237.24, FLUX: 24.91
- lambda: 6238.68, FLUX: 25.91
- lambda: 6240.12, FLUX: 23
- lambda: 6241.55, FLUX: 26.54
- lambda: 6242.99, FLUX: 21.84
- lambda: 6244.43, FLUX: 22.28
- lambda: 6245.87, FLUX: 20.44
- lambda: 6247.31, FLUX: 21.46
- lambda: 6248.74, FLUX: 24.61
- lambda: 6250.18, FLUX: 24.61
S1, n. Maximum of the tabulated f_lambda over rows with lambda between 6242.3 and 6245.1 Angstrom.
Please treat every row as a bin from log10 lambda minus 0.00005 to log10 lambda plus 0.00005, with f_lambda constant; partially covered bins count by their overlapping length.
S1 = 22.28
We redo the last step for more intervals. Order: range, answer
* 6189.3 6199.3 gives 25.04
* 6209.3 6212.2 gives 25.67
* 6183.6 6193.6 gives 26.61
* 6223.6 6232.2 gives 26.08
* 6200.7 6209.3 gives 26.9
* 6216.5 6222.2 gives 22.04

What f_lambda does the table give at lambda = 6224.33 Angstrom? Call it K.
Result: 22.7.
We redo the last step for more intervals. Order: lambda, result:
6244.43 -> 22.28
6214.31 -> 23.72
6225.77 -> 26.08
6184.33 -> 25.05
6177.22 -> 23.12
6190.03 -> 21.61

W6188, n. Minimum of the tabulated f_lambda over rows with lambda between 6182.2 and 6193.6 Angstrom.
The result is 21.61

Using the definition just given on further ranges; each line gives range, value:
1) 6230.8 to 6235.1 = 20.05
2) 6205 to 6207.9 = 26.53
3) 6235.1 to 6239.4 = 23.79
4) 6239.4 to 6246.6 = 20.44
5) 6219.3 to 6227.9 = 21.86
